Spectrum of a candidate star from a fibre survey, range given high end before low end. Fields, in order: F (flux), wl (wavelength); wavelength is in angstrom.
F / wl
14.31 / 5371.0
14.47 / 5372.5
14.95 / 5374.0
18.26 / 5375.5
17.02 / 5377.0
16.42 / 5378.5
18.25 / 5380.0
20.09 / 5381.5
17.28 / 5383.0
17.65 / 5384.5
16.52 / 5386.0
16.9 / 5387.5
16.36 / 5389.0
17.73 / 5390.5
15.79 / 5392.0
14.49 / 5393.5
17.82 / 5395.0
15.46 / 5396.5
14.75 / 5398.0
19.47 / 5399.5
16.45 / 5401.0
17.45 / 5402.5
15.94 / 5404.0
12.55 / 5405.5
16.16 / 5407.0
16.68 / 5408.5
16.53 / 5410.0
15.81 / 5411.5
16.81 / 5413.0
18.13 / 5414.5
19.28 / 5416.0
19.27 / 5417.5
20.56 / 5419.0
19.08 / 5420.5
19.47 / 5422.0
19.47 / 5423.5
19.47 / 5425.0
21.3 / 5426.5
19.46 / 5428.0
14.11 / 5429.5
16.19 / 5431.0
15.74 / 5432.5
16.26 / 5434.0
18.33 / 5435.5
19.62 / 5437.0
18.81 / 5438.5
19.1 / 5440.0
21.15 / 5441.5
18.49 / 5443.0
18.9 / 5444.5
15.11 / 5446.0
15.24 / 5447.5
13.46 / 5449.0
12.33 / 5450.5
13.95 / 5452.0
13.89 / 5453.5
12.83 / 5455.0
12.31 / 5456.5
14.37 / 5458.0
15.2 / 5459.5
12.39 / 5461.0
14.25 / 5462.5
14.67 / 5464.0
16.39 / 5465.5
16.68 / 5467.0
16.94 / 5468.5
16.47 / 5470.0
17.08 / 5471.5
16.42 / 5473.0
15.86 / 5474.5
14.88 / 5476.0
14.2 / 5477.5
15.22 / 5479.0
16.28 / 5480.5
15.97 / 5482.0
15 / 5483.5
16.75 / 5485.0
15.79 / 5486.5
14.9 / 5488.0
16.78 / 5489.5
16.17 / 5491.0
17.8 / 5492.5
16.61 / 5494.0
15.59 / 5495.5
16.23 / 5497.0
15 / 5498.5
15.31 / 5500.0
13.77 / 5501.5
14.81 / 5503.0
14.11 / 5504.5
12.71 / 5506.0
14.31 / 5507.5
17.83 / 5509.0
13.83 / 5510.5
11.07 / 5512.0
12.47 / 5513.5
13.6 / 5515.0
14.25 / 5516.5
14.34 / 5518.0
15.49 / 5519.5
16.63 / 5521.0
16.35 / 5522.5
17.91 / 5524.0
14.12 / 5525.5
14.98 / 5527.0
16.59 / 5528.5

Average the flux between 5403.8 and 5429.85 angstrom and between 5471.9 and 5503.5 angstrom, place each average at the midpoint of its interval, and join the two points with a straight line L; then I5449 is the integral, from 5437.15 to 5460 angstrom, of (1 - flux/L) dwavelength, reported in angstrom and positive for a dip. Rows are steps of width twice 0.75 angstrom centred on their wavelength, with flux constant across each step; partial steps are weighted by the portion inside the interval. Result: 1.5 angstrom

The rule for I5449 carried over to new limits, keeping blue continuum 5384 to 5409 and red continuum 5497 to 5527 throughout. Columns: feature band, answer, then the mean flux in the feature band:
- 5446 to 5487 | 0.9 angstrom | 15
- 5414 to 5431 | -3.2 angstrom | 18.9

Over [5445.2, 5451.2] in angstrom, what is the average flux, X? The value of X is 14.1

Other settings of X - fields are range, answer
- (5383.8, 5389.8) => 16.9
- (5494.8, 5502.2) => 15.2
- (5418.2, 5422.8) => 19.7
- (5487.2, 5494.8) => 16.4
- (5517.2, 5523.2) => 15.7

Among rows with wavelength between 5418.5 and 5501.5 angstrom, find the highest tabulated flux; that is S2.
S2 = 21.3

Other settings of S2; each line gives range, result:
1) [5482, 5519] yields 17.83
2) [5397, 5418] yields 19.47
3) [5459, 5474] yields 17.08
